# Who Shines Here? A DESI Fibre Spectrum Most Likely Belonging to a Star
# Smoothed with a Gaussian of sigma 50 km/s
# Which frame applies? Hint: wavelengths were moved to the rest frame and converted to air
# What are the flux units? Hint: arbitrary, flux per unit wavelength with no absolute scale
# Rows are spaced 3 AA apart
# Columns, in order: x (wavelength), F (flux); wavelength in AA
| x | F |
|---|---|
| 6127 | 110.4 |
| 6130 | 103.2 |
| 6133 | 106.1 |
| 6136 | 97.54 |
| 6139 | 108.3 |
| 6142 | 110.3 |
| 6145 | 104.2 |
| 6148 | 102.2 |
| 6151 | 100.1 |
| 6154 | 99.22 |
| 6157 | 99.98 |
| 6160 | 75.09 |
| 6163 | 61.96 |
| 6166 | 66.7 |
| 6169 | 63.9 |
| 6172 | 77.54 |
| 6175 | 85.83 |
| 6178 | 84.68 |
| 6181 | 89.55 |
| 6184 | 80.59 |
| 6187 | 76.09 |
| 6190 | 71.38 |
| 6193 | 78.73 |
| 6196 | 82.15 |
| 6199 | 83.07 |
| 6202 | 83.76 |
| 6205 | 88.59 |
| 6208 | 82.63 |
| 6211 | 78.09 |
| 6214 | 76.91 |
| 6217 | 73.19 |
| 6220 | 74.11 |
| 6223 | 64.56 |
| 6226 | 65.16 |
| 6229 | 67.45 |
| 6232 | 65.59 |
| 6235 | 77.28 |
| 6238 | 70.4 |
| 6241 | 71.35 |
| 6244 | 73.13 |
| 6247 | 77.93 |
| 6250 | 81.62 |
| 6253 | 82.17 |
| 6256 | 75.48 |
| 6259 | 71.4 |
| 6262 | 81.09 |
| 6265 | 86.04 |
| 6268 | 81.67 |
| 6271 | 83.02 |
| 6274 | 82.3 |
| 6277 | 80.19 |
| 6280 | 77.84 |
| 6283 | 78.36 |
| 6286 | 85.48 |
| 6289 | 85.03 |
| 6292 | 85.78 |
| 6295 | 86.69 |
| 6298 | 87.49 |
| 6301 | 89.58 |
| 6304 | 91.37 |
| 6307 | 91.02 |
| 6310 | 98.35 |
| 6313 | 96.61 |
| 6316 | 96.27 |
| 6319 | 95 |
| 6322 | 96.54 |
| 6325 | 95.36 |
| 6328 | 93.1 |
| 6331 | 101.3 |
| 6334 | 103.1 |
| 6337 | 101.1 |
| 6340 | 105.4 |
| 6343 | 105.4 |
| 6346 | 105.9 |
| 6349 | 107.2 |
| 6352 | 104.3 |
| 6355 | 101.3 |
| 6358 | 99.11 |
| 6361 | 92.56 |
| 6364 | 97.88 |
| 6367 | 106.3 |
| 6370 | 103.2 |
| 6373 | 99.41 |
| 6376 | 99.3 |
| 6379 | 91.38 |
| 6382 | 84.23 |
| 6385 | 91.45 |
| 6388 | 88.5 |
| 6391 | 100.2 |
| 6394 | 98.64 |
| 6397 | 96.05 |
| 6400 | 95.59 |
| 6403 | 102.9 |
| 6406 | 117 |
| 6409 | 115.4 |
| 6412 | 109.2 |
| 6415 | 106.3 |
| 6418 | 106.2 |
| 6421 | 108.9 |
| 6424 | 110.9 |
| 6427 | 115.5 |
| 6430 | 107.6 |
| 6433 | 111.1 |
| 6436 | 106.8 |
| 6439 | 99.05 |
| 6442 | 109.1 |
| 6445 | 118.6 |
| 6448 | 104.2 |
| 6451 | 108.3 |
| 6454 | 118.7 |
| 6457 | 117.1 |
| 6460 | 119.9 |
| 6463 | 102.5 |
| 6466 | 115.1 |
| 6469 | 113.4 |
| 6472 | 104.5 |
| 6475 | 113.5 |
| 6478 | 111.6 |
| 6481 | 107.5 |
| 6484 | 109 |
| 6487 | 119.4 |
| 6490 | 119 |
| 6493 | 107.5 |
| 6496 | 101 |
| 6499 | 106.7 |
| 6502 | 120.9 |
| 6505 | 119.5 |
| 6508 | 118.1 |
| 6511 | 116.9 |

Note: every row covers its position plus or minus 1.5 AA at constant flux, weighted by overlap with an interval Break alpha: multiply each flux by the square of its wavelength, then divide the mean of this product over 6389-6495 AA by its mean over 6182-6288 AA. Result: 1.5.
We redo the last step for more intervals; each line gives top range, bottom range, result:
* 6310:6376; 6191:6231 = 1.37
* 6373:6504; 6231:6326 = 1.35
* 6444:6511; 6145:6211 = 1.49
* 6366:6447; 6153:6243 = 1.44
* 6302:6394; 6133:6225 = 1.23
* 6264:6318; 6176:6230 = 1.15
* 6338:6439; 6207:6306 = 1.36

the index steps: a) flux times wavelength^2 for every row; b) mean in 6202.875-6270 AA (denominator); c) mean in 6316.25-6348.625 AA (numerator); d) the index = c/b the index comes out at 1.36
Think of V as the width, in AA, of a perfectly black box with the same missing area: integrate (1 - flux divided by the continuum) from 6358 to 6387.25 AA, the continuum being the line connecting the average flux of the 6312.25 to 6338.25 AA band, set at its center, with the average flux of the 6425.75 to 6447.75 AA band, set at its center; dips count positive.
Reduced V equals 1.8 AA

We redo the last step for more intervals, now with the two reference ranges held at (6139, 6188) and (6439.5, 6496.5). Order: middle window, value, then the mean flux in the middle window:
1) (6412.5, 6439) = -0.1 AA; 109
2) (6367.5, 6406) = 2.9 AA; 97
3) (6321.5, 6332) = 0.4 AA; 96.4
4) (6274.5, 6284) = 1.7 AA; 79.2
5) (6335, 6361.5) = -0.3 AA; 103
